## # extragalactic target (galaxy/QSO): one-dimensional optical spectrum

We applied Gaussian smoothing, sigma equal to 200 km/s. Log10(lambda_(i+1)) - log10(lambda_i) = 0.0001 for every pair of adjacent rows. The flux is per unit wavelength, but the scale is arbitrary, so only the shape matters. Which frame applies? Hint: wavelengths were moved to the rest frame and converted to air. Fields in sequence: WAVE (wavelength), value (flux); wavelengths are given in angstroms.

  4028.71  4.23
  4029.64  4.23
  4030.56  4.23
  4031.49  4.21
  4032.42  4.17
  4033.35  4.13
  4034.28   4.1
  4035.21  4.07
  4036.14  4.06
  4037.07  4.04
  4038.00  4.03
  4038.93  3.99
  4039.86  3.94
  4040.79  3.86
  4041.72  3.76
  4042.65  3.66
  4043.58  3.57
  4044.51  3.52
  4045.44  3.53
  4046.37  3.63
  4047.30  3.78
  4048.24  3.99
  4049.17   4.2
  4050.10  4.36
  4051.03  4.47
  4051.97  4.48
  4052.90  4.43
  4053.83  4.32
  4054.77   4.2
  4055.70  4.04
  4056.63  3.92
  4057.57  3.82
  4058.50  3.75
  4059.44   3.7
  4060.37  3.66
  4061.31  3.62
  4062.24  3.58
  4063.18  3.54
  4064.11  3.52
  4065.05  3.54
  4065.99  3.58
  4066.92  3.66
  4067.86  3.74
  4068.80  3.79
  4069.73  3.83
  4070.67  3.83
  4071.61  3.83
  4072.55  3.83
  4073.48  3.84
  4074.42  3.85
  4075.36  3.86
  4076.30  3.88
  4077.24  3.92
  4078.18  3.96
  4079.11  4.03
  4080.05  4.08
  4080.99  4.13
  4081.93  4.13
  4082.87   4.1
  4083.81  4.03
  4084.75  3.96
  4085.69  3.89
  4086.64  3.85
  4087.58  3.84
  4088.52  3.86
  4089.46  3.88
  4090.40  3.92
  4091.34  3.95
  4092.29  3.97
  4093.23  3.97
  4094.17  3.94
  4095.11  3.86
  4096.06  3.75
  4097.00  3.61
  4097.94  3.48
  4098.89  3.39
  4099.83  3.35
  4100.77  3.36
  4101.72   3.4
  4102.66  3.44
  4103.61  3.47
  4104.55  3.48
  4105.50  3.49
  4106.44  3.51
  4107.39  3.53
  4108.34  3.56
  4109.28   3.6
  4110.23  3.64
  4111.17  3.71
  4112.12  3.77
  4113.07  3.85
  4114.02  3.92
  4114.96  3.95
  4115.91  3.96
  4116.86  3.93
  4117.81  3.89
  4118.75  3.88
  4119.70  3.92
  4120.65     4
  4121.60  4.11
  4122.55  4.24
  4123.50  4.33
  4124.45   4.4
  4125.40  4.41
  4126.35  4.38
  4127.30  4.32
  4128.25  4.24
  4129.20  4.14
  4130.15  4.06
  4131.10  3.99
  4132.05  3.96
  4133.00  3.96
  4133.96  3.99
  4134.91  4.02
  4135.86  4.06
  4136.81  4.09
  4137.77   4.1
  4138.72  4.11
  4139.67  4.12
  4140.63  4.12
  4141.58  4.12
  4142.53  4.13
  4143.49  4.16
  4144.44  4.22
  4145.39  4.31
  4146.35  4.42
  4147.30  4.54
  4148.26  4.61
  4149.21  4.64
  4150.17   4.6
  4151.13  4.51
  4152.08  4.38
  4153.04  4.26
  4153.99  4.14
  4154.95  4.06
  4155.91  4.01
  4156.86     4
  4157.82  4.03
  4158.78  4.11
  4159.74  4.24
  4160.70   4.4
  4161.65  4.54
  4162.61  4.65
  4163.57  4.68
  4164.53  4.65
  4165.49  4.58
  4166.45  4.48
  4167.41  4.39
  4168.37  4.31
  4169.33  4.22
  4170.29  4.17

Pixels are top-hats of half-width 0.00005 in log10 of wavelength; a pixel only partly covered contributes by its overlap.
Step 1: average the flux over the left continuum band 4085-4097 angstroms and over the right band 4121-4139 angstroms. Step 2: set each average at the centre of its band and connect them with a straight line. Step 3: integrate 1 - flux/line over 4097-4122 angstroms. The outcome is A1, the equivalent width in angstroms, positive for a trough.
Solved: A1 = 2.1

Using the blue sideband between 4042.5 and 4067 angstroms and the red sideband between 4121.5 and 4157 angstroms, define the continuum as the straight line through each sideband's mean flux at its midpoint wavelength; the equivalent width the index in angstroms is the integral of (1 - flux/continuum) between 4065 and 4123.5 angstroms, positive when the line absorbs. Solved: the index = 3.2 angstroms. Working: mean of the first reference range 3.86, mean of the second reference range 4.22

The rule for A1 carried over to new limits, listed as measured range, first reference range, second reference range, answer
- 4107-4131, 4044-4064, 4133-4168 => 1.0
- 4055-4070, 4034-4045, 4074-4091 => 0.8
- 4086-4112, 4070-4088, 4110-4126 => 2.0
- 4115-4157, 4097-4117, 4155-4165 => -2.0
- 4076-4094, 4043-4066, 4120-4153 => 0.2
